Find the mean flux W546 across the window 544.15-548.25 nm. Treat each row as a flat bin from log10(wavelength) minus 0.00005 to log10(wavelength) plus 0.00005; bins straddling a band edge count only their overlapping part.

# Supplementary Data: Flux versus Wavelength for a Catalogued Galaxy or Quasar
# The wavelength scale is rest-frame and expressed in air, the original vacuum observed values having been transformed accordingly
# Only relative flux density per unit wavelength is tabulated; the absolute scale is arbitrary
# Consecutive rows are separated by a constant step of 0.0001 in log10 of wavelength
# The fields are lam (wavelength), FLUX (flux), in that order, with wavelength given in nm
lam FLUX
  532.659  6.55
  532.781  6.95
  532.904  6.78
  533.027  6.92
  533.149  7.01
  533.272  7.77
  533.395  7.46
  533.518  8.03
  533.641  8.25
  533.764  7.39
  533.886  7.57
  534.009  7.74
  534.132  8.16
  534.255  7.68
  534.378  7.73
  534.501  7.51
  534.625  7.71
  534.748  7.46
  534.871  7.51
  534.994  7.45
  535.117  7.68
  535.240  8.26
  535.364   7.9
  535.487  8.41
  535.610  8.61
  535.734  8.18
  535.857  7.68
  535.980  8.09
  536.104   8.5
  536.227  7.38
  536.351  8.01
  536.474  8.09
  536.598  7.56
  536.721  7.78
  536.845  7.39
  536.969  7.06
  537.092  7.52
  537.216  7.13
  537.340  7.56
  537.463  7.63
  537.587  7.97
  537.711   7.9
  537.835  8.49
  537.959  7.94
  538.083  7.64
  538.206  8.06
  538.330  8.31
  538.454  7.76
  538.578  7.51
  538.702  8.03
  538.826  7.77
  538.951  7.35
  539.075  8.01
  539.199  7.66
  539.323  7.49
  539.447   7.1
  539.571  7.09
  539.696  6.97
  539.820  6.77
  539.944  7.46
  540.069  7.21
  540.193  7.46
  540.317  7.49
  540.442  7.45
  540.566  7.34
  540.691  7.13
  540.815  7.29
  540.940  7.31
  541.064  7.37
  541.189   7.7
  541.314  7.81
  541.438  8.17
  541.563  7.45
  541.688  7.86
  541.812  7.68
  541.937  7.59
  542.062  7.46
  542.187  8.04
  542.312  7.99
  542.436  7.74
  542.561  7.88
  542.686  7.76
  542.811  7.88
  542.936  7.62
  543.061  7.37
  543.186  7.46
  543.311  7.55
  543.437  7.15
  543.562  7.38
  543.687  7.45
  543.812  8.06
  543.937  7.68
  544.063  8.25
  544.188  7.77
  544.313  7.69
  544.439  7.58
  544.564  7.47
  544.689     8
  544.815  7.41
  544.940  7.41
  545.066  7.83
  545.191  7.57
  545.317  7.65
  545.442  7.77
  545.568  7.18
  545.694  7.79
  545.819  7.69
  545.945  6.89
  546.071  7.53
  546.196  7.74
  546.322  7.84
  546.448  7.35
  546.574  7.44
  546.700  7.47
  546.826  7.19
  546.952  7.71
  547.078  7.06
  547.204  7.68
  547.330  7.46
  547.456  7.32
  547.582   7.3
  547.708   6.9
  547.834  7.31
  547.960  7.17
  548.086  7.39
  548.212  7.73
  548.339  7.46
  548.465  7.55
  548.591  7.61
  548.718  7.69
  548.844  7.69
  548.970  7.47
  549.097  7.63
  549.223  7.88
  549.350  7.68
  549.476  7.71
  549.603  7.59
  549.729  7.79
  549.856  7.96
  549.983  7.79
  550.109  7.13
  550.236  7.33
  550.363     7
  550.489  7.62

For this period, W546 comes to 7.49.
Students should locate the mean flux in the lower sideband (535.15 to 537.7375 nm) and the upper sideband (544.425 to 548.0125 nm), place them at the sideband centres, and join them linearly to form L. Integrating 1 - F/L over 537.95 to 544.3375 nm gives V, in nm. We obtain 0.05 nm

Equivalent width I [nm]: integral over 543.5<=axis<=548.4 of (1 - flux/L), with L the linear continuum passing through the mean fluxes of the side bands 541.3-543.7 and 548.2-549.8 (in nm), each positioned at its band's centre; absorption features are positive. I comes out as 0.083 nm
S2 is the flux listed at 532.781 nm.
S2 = 6.95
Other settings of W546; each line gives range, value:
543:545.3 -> 7.61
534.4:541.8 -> 7.67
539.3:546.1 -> 7.55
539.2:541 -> 7.27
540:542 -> 7.52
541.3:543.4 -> 7.72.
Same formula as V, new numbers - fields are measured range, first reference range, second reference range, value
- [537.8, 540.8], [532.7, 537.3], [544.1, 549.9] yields 0.032 nm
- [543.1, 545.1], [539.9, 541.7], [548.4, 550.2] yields -0.020 nm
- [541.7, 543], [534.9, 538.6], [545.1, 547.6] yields -0.022 nm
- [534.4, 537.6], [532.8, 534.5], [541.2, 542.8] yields -0.060 nm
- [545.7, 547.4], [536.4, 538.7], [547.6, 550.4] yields 0.021 nm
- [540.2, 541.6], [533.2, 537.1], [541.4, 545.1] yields 0.039 nm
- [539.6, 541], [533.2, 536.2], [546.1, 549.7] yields 0.081 nm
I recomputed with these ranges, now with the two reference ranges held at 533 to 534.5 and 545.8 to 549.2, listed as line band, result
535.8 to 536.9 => -0.03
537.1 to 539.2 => -0.06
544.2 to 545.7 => -0.02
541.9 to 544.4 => -0.06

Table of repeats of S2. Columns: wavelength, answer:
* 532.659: 6.55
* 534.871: 7.51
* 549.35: 7.68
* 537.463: 7.63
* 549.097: 7.63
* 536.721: 7.78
